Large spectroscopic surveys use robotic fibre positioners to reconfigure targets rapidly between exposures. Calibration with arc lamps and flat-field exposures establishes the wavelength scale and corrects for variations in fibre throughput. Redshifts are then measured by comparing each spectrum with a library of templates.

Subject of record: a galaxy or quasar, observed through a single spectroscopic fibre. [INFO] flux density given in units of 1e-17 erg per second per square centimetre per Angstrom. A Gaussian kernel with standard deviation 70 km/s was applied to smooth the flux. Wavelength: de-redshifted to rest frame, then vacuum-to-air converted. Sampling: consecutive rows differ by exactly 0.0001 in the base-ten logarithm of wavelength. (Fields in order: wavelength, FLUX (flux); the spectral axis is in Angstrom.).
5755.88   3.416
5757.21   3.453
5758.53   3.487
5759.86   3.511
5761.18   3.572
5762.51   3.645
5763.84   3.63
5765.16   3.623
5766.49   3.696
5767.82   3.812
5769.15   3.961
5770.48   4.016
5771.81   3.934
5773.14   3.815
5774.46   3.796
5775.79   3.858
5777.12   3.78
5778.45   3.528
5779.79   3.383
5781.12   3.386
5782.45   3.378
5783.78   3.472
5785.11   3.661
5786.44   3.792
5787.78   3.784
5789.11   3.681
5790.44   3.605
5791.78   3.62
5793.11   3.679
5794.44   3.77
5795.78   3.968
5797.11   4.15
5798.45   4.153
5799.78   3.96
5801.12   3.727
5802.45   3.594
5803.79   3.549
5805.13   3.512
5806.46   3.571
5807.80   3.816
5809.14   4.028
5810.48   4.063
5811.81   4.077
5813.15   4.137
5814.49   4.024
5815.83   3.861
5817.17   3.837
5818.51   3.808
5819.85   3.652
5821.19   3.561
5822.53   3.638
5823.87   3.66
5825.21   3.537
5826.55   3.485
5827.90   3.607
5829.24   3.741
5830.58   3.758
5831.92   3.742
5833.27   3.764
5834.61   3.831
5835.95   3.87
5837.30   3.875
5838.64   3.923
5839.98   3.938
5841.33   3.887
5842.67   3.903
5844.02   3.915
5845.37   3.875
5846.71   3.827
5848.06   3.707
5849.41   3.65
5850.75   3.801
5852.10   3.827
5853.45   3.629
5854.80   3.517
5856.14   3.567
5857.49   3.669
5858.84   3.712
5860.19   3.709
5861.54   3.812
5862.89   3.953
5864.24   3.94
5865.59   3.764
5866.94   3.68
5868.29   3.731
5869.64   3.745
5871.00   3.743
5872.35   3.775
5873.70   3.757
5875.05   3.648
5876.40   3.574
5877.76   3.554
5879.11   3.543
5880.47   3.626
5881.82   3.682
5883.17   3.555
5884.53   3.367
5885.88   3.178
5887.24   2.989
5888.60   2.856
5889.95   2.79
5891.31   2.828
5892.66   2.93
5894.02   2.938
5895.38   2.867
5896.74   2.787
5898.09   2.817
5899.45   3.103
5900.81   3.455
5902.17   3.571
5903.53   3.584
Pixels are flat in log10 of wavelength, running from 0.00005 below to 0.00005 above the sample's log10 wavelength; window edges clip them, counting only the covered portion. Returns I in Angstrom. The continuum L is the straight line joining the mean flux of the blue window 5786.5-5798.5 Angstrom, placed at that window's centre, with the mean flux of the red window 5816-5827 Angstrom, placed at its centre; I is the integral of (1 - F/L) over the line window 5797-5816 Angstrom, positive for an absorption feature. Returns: -0.7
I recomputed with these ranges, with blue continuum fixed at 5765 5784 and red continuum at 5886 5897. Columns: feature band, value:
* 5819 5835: -1.57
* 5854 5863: -1.65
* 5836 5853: -3.31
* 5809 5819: -1.61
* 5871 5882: -2.41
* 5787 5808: -1.28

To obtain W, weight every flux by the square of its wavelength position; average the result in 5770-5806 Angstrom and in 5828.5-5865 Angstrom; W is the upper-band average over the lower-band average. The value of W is 1.04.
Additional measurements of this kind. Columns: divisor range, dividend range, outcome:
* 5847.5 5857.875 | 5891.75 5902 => 0.83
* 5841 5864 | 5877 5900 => 0.85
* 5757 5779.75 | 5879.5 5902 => 0.88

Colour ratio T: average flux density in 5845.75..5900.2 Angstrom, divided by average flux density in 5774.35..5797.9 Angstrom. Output 0.95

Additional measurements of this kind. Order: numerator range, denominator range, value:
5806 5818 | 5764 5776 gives 1.03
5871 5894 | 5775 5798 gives 0.91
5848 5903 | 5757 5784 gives 0.95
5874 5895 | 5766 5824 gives 0.87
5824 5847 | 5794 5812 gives 0.98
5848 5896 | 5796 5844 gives 0.92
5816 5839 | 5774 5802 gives 1.00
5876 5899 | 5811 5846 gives 0.83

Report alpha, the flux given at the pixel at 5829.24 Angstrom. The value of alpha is 3.741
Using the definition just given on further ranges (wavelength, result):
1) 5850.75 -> 3.801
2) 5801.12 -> 3.727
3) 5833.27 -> 3.764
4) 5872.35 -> 3.775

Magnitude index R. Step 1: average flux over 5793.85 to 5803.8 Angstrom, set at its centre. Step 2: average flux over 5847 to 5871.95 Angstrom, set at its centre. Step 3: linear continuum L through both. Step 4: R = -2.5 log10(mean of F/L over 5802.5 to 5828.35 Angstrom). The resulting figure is 0.024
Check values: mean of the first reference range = 3.88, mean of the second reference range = 3.73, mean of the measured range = 3.76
